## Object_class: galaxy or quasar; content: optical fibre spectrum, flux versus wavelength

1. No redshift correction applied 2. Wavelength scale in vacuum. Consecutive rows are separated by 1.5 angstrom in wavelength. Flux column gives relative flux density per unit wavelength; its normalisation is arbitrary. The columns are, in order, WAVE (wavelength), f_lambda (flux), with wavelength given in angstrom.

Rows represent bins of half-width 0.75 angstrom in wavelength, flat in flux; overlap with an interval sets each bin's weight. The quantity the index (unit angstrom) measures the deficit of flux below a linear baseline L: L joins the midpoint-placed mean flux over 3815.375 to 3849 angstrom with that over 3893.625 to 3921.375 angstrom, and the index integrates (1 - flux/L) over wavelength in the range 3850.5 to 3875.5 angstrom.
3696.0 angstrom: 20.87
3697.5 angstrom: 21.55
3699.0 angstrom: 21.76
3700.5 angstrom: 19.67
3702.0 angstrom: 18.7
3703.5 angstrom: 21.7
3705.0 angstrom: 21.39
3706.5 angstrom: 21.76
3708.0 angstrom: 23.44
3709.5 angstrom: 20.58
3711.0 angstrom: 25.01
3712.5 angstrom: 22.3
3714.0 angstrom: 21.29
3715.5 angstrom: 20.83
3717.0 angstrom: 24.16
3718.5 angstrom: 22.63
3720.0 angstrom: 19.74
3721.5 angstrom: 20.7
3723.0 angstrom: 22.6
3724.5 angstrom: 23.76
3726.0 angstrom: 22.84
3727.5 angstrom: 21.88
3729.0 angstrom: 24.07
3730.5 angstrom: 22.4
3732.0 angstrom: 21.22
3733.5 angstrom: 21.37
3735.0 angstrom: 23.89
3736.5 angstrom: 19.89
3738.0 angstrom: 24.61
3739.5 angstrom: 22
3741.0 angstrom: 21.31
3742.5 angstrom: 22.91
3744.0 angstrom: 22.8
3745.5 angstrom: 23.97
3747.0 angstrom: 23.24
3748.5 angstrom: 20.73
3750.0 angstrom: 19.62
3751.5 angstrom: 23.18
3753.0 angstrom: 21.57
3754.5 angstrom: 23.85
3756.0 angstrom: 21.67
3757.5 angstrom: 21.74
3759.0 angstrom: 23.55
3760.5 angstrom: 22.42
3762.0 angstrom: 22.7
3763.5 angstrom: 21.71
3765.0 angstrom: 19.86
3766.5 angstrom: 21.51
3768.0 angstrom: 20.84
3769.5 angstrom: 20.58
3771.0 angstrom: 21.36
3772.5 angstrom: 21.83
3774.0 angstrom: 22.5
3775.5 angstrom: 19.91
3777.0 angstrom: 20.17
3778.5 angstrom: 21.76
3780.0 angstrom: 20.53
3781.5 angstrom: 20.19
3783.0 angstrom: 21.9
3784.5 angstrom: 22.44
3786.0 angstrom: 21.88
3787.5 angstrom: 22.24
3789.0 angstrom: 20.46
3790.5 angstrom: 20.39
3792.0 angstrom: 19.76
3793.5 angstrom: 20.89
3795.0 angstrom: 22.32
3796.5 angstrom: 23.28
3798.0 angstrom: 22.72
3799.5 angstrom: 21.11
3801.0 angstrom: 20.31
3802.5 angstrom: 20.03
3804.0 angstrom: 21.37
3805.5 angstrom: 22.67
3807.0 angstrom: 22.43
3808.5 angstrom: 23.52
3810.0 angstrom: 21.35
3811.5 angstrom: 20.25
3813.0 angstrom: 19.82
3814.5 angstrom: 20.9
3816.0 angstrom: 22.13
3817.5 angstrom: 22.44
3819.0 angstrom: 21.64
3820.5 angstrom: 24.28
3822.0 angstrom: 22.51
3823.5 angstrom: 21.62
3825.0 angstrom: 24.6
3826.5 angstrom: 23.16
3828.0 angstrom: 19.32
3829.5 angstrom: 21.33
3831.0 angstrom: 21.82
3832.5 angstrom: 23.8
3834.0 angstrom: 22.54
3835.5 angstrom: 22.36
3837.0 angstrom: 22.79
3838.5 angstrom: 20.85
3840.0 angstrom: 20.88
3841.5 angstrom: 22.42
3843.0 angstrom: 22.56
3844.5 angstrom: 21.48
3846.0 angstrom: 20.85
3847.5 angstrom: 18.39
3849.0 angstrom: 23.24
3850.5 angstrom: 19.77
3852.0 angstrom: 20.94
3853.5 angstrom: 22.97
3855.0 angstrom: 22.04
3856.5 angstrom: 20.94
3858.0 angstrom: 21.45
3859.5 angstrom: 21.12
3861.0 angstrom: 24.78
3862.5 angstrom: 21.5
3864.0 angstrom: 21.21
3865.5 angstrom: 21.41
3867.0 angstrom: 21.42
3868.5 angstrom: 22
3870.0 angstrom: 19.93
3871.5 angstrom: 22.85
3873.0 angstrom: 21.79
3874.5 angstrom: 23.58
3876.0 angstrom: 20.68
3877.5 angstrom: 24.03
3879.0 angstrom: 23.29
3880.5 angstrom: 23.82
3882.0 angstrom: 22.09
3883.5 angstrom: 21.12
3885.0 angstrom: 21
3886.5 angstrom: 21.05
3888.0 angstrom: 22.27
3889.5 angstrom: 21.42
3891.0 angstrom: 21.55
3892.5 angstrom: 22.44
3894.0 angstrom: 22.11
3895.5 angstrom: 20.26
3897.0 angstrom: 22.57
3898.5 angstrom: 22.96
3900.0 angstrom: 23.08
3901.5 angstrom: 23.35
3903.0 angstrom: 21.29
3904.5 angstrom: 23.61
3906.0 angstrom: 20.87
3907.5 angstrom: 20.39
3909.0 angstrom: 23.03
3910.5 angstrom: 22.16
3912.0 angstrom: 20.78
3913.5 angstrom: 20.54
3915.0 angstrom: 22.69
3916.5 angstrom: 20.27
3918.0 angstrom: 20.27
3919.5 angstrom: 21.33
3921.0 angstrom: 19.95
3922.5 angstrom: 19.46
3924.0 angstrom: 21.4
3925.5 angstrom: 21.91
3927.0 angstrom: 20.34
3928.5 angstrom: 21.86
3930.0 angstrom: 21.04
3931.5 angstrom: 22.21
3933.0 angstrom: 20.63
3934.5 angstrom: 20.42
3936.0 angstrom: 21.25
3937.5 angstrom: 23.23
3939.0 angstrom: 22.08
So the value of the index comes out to 0.1 angstrom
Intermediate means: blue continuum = 22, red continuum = 21.7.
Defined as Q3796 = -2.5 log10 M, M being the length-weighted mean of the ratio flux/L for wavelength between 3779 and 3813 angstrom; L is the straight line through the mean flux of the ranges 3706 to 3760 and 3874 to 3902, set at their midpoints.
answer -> 0.04 mag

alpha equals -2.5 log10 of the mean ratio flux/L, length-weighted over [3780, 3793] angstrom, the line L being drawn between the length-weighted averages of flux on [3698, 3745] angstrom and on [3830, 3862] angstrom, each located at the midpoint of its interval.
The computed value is 0.04 mag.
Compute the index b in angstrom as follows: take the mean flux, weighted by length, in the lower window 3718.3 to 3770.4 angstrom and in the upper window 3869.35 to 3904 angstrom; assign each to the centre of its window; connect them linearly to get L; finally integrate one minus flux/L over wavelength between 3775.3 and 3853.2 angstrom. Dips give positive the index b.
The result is 1.8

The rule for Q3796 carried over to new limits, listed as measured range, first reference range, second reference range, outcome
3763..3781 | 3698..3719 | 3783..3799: 0.03 mag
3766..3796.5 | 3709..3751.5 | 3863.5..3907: 0.05 mag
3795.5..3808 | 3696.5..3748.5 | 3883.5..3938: 0.00 mag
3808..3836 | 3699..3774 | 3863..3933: -0.01 mag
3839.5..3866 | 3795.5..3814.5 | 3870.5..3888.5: 0.02 mag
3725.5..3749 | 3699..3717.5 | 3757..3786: -0.04 mag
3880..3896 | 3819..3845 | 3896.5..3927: 0.00 mag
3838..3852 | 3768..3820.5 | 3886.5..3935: 0.02 mag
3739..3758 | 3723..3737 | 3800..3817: 0.00 mag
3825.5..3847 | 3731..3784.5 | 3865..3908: 0.00 mag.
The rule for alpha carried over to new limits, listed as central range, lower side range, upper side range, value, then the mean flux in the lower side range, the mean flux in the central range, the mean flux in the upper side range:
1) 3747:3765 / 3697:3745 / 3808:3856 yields 0.00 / 22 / 22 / 21.8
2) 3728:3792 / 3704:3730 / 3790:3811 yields 0.01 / 22.3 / 21.8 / 21.6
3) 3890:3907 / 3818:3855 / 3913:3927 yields -0.05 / 21.9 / 22.2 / 20.8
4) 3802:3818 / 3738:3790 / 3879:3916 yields 0.01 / 21.8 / 21.5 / 22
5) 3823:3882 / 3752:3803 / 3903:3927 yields -0.03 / 21.5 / 21.9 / 21.2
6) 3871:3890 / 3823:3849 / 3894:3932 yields -0.03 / 21.9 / 22.2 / 21.5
